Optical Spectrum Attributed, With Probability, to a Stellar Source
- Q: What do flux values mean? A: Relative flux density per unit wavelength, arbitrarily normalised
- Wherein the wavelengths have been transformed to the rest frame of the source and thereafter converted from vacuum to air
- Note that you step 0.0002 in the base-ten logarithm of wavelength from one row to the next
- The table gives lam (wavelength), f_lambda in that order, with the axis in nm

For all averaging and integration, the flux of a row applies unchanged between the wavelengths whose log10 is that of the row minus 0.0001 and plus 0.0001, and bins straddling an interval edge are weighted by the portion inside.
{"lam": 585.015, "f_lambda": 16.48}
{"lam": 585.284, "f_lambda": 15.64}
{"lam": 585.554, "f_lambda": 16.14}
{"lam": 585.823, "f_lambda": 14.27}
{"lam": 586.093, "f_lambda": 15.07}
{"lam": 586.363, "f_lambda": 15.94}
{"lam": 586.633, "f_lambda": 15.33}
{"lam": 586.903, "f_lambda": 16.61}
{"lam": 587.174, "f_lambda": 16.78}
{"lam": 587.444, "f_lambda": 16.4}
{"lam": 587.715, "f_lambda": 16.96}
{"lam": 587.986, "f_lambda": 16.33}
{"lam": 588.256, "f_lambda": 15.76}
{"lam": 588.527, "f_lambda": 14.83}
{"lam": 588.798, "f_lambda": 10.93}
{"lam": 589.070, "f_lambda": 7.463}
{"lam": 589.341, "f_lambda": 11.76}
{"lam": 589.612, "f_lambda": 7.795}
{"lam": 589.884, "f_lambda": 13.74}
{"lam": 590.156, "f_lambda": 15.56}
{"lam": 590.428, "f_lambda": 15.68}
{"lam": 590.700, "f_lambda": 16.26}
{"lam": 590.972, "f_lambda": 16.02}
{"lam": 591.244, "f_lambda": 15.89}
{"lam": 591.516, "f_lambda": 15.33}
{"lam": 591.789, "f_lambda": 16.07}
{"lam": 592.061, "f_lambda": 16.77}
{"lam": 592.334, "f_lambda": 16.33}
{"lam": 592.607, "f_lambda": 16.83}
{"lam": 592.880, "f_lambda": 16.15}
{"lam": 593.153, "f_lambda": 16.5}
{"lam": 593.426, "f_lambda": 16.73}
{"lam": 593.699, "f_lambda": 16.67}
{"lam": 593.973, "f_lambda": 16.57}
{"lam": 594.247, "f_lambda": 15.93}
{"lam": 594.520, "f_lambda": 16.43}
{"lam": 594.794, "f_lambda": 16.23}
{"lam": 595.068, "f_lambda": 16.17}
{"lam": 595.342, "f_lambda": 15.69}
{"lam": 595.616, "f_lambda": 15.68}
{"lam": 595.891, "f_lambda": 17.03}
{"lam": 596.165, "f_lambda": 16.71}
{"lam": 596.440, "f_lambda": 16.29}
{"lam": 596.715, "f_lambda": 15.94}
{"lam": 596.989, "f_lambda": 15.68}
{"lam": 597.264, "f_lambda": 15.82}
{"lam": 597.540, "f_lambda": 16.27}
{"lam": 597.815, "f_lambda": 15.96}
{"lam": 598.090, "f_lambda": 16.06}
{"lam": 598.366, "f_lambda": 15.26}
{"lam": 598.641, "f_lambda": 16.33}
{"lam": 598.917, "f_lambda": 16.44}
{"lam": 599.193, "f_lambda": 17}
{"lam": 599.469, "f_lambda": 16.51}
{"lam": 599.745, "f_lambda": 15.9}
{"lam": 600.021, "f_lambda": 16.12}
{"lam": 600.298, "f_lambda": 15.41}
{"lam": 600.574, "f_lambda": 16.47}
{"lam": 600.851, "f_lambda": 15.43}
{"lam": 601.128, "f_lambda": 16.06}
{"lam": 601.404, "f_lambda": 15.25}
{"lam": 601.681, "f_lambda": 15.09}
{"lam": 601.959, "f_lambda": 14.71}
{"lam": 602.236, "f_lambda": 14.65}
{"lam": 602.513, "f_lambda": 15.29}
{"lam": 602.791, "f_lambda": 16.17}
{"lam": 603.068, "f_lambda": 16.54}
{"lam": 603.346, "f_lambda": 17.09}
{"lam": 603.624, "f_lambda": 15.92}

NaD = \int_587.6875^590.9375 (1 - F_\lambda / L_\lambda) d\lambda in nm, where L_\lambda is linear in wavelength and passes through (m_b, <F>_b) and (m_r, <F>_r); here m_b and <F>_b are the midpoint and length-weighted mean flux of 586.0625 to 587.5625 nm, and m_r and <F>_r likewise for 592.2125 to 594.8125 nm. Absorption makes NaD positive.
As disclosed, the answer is 0.53 nm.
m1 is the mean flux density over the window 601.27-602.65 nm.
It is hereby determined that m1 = 15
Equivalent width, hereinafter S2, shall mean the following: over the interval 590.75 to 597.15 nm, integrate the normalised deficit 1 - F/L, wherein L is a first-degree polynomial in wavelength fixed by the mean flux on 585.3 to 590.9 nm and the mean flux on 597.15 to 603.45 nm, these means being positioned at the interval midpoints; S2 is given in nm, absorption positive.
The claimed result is -0.45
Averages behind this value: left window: 14.5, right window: 15.9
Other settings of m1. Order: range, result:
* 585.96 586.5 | 15.5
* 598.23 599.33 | 16.3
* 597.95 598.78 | 15.9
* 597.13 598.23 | 16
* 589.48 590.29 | 12.4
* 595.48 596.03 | 16.4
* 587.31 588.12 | 16.5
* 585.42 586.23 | 15.2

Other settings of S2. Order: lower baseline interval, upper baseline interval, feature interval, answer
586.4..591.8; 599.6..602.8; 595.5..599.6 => -0.261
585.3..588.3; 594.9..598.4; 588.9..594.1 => 0.351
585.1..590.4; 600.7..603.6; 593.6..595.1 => -0.135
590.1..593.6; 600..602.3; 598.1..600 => -0.073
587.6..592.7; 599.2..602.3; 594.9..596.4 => -0.113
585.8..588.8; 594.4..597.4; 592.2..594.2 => -0.064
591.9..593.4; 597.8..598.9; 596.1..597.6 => 0.003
